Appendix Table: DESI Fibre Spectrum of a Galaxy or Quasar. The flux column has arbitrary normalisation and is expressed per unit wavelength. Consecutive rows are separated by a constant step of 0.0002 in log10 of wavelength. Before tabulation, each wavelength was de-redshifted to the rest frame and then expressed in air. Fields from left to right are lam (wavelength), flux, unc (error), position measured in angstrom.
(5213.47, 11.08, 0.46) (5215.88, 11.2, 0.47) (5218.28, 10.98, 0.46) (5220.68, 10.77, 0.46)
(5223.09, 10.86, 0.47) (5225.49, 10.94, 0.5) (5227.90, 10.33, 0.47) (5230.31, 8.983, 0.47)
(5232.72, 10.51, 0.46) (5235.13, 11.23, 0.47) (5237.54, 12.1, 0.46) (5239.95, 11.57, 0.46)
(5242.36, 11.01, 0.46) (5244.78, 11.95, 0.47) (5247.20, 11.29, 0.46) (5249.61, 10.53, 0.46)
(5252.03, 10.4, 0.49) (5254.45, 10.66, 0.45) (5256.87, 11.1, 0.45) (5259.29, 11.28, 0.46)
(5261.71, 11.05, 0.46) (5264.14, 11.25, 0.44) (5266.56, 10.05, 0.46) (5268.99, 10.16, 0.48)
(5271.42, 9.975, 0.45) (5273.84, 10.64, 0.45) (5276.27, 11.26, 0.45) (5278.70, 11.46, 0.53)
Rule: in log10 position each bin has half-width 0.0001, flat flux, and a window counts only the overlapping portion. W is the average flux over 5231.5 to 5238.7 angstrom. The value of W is 11.3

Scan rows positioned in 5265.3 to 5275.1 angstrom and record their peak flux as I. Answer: 10.64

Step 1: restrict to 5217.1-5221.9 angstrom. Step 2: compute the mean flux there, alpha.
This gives 10.9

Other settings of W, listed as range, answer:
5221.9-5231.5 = 10.3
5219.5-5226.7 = 10.9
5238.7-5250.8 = 11.3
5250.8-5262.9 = 10.9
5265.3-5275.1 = 10.2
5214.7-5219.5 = 11.1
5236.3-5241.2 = 11.8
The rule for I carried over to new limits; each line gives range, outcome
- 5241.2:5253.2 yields 11.95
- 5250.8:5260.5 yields 11.28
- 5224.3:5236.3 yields 11.23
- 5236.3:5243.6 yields 12.1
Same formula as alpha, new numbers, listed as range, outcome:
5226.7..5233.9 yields 9.94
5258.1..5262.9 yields 11.2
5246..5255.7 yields 10.7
